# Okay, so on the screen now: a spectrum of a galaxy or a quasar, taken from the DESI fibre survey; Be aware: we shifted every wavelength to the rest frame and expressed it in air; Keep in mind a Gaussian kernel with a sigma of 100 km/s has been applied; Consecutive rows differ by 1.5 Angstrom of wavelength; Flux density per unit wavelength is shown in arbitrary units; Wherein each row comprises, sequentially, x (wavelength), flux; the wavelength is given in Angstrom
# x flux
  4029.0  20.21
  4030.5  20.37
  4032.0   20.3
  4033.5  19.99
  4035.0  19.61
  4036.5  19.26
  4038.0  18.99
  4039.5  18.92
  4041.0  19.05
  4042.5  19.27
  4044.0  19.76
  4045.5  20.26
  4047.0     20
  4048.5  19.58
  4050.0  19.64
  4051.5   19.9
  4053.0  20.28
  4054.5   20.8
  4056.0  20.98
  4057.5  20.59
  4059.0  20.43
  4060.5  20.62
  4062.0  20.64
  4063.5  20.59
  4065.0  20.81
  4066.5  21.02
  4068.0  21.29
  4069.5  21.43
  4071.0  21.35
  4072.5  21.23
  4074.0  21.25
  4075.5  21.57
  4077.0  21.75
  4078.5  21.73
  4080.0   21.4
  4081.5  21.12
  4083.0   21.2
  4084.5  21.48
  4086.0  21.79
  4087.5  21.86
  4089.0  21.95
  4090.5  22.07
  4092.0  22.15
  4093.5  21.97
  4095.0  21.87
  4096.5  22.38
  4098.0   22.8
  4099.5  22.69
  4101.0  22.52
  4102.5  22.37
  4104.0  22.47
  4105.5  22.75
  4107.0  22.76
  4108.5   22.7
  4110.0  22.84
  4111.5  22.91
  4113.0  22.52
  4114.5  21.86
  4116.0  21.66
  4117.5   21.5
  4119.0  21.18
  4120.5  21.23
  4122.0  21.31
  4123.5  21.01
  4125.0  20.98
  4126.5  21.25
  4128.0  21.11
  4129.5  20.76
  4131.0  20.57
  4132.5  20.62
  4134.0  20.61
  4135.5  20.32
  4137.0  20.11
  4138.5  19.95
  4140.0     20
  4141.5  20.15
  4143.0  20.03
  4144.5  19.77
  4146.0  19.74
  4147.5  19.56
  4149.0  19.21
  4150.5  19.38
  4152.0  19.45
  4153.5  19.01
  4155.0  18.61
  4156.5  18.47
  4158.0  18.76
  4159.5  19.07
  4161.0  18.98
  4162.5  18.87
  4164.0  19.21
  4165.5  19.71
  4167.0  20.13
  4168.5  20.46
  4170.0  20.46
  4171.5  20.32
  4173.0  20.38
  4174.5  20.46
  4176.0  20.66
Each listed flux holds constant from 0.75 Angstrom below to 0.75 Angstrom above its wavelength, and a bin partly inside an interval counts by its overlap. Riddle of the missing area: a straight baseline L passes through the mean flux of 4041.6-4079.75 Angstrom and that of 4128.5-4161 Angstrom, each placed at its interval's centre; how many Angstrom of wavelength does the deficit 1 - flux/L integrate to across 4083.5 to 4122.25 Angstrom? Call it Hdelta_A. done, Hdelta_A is -3.7 Angstrom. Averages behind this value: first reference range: 20.7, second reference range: 19.7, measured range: 22.1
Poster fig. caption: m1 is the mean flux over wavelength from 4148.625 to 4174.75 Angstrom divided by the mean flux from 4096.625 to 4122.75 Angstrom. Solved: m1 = 0.9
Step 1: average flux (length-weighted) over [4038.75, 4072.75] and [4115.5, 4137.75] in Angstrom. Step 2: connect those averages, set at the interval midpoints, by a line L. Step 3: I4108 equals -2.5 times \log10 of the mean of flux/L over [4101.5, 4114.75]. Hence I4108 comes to -0.09 mag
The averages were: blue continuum 20.4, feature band 22.6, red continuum 20.9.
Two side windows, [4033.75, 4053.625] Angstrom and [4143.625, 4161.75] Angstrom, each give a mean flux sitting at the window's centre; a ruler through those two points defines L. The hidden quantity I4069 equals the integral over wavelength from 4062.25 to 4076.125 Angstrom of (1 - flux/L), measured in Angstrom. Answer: -1.2 Angstrom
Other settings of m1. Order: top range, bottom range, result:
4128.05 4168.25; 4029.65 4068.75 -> 0.98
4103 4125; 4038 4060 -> 1.10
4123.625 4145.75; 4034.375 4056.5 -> 1.04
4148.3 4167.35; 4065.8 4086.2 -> 0.89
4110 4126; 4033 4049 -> 1.11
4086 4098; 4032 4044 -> 1.14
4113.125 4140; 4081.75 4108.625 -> 0.94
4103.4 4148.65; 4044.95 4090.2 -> 1.01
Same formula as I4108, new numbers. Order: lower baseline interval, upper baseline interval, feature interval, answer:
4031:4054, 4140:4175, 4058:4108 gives -0.11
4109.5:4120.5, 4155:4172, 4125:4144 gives 0.03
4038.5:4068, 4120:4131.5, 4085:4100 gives -0.08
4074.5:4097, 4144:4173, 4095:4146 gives -0.04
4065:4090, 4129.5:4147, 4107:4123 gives -0.07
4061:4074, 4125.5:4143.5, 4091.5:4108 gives -0.08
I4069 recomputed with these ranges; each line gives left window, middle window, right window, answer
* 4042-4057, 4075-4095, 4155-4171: -1.9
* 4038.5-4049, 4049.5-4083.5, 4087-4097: -0.4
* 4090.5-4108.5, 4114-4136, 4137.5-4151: -0.2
